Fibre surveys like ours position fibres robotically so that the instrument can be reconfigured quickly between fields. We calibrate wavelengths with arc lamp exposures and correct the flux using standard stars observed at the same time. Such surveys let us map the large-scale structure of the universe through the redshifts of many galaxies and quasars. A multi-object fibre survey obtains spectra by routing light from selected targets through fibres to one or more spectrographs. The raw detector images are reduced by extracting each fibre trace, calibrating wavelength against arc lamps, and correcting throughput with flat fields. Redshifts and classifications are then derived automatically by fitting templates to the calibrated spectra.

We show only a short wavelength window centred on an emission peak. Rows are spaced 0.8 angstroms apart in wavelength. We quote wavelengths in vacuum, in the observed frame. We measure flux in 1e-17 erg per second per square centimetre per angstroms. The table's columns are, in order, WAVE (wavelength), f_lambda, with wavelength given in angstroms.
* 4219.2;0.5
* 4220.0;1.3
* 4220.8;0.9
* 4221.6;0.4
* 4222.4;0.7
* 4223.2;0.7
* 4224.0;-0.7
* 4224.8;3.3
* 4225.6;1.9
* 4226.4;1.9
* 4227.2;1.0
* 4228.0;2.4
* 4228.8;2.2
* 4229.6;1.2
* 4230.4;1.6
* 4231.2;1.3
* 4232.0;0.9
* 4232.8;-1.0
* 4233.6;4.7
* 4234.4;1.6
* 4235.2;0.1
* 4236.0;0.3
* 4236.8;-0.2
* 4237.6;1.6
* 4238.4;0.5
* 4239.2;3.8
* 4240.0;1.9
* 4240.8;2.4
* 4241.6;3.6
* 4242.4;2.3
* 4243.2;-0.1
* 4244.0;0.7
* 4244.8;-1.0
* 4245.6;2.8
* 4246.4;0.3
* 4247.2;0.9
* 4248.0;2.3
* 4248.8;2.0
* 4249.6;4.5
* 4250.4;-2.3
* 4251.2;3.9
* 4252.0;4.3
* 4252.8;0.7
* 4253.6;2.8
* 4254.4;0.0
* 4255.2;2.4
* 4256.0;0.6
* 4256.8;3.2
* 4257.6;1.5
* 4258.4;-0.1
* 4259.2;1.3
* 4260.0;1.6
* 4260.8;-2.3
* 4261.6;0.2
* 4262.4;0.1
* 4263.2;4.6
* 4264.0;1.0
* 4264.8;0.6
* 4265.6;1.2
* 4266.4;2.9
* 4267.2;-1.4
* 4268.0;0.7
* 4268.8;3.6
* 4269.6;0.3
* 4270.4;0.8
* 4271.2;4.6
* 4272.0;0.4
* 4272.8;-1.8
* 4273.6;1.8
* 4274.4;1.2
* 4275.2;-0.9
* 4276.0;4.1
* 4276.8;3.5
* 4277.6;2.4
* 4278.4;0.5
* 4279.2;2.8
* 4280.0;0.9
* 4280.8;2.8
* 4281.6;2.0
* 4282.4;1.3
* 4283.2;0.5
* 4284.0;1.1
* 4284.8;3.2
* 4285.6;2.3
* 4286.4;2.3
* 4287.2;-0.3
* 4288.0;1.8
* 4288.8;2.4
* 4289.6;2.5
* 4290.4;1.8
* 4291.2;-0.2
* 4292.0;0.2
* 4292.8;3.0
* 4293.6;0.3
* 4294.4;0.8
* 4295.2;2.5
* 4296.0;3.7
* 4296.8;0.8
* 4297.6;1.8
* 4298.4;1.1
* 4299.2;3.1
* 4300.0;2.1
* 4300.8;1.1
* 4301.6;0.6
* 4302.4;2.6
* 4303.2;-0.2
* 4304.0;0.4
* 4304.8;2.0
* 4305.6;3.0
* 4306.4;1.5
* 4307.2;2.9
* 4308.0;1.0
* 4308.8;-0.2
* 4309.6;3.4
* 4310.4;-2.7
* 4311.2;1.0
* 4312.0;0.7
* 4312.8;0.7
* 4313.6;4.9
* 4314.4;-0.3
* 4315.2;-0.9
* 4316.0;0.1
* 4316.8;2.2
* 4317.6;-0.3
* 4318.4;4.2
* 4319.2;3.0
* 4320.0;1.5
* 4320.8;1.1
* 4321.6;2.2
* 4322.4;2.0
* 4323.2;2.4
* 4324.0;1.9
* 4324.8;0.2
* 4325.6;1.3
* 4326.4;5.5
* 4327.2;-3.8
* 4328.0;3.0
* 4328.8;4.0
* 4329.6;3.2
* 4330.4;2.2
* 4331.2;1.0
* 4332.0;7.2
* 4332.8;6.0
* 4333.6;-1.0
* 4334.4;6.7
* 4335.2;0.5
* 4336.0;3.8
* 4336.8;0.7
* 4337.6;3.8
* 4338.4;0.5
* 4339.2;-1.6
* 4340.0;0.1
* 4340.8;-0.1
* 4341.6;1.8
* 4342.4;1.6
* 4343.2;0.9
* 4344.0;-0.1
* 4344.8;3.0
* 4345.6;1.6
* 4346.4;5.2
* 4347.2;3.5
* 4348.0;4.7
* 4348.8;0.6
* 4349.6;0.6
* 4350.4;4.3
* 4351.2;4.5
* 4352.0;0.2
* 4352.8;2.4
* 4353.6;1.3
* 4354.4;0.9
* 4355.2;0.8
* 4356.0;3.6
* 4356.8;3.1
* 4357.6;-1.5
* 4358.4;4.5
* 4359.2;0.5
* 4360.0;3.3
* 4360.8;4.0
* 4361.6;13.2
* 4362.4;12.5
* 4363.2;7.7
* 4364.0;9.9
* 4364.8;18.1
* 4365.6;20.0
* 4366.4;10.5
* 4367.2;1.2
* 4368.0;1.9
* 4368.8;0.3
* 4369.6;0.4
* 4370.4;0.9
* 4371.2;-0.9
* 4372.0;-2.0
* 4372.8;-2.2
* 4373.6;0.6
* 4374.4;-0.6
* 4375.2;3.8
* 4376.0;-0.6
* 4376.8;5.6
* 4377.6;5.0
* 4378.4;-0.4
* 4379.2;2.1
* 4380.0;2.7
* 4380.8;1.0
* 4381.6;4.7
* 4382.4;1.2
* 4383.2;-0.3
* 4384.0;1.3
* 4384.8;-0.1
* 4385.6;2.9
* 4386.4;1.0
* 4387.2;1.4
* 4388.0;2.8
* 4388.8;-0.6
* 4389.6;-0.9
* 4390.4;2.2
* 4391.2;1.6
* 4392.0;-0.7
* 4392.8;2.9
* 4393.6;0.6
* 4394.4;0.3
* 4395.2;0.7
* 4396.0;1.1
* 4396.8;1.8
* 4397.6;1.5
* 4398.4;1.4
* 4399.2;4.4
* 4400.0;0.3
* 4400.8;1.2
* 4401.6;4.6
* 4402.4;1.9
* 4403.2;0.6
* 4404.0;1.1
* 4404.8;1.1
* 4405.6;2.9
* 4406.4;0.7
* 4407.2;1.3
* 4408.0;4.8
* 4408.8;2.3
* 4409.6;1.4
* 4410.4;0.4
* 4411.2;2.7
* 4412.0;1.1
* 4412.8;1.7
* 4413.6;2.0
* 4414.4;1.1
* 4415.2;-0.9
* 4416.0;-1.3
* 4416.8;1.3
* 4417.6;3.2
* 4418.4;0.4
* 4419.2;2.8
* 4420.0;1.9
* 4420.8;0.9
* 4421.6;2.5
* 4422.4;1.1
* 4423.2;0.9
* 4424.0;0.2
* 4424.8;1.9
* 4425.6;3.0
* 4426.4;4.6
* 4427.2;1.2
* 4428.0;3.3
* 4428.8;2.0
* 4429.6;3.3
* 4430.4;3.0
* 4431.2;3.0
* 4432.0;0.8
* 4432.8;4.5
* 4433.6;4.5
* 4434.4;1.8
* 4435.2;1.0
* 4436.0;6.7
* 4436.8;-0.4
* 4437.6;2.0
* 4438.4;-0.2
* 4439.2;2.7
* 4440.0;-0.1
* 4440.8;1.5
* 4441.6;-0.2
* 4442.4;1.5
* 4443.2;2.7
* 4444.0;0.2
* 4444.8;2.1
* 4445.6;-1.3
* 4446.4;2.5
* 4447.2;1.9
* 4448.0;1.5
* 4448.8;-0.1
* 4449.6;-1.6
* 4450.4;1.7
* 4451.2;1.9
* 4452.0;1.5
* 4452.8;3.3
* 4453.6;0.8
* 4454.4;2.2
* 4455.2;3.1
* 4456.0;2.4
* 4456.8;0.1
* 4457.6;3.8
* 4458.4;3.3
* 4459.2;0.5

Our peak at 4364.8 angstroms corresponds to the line [O II] 3727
